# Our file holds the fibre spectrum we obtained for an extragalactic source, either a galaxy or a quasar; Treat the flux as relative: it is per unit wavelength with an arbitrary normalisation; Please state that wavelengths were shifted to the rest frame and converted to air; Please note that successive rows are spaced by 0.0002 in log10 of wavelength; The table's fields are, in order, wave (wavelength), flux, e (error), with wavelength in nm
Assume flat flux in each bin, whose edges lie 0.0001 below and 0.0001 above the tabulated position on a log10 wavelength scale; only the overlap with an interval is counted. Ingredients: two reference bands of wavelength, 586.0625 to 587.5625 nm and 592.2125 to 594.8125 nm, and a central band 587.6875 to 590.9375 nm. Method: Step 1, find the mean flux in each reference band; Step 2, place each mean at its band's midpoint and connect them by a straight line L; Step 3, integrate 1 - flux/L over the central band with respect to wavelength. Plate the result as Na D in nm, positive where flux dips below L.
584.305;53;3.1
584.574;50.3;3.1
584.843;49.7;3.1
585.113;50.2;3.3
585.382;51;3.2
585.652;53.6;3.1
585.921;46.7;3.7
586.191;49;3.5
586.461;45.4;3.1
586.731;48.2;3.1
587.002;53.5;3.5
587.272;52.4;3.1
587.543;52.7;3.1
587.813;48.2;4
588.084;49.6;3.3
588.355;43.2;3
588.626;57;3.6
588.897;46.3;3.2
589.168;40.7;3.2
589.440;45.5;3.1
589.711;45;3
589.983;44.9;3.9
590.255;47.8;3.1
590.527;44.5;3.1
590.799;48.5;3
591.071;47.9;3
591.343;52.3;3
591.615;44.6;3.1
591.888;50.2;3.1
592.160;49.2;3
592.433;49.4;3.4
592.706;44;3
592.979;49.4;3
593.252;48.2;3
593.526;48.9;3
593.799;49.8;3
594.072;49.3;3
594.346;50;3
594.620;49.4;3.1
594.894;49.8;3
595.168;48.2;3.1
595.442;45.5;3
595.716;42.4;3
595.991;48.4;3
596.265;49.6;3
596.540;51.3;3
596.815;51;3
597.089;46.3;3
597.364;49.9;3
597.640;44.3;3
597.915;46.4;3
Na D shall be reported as 0.18 nm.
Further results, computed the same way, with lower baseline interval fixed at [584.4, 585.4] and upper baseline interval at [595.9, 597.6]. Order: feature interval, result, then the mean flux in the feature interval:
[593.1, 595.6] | 0.03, 48.7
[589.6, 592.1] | 0.12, 47.4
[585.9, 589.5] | 0.11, 48.6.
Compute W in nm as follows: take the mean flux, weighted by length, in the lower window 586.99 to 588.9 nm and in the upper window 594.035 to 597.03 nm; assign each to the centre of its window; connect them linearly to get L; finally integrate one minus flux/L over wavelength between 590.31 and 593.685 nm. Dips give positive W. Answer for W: 0.09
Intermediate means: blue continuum 50.4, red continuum 48.5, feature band 48.1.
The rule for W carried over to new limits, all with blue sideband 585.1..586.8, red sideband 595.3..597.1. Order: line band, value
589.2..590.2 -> 0.08 nm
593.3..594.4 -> -0.03 nm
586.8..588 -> -0.06 nm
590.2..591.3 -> 0.02 nm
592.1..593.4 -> 0.01 nm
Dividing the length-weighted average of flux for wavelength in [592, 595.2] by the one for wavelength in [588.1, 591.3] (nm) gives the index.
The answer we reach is 1.0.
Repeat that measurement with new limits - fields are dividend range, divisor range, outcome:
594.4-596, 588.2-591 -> 1.02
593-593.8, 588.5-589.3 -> 1.02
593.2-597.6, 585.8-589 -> 0.98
